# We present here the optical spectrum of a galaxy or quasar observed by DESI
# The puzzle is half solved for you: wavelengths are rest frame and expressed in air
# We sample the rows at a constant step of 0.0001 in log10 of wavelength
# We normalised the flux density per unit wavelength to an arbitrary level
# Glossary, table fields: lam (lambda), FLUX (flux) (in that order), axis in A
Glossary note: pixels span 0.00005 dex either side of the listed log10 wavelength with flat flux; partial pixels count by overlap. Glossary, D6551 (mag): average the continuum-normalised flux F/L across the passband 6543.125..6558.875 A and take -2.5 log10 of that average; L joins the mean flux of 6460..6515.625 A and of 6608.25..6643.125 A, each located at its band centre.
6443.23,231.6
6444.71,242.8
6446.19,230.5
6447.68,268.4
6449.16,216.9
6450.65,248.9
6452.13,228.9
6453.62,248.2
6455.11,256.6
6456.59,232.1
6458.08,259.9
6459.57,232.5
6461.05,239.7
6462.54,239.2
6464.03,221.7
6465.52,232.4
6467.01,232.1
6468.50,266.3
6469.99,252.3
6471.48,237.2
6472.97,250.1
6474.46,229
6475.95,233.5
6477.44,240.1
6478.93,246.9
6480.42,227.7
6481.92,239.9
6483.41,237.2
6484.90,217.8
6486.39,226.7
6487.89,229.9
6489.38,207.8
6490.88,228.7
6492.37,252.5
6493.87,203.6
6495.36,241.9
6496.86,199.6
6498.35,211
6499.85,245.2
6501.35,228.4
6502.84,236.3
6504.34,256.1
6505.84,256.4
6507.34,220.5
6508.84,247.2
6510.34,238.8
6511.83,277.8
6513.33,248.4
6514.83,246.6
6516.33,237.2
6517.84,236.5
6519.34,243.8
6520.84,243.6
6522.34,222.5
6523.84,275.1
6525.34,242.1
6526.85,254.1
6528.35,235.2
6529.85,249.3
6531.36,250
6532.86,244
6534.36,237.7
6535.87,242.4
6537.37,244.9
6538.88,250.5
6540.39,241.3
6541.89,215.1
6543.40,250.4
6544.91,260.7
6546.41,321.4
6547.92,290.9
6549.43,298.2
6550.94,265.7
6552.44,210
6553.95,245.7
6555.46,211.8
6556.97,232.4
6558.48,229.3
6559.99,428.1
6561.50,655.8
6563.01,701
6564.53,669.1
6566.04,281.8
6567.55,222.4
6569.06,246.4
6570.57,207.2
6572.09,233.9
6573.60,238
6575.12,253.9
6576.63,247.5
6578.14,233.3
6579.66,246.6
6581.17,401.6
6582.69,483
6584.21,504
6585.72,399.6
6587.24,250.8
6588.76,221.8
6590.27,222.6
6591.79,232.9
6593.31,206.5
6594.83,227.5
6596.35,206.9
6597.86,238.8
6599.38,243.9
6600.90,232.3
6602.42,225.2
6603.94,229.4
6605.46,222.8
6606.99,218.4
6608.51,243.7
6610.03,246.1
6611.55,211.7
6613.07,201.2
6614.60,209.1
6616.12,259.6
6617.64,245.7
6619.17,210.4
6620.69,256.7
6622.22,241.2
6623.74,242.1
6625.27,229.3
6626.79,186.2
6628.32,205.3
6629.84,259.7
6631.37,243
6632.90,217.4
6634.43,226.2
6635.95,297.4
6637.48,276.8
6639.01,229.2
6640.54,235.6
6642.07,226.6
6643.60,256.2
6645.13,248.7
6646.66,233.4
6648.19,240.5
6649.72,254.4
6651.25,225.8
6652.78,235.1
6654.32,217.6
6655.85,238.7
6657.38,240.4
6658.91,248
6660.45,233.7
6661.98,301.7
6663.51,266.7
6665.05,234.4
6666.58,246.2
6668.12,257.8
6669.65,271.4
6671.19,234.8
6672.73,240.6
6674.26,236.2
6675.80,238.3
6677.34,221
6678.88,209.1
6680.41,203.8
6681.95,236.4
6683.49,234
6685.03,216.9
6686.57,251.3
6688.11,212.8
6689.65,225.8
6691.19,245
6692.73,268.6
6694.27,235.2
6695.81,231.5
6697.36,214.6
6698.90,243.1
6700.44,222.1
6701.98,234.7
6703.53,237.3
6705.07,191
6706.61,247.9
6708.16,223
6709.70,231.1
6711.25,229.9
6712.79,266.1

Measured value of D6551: -0.093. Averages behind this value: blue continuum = 236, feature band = 257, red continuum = 235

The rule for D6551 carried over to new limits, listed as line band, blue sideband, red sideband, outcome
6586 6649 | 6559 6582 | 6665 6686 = 0.26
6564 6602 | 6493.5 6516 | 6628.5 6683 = -0.18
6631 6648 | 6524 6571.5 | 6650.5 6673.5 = 0.05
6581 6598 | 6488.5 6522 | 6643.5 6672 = -0.23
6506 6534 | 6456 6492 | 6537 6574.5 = 0.13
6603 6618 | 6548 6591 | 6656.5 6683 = 0.26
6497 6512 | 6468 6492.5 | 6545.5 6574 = 0.11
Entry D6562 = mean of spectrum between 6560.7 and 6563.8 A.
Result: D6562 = 673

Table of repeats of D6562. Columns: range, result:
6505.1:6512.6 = 248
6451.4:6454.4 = 238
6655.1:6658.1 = 240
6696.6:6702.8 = 229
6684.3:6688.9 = 227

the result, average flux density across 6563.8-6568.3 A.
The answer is 390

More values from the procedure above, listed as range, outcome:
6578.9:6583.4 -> 376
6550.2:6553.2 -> 238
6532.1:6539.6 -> 244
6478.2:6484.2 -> 238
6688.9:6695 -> 244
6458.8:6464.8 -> 233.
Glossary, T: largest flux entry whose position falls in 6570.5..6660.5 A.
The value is 504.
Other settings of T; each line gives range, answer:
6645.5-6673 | 301.7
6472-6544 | 277.8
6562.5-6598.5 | 701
